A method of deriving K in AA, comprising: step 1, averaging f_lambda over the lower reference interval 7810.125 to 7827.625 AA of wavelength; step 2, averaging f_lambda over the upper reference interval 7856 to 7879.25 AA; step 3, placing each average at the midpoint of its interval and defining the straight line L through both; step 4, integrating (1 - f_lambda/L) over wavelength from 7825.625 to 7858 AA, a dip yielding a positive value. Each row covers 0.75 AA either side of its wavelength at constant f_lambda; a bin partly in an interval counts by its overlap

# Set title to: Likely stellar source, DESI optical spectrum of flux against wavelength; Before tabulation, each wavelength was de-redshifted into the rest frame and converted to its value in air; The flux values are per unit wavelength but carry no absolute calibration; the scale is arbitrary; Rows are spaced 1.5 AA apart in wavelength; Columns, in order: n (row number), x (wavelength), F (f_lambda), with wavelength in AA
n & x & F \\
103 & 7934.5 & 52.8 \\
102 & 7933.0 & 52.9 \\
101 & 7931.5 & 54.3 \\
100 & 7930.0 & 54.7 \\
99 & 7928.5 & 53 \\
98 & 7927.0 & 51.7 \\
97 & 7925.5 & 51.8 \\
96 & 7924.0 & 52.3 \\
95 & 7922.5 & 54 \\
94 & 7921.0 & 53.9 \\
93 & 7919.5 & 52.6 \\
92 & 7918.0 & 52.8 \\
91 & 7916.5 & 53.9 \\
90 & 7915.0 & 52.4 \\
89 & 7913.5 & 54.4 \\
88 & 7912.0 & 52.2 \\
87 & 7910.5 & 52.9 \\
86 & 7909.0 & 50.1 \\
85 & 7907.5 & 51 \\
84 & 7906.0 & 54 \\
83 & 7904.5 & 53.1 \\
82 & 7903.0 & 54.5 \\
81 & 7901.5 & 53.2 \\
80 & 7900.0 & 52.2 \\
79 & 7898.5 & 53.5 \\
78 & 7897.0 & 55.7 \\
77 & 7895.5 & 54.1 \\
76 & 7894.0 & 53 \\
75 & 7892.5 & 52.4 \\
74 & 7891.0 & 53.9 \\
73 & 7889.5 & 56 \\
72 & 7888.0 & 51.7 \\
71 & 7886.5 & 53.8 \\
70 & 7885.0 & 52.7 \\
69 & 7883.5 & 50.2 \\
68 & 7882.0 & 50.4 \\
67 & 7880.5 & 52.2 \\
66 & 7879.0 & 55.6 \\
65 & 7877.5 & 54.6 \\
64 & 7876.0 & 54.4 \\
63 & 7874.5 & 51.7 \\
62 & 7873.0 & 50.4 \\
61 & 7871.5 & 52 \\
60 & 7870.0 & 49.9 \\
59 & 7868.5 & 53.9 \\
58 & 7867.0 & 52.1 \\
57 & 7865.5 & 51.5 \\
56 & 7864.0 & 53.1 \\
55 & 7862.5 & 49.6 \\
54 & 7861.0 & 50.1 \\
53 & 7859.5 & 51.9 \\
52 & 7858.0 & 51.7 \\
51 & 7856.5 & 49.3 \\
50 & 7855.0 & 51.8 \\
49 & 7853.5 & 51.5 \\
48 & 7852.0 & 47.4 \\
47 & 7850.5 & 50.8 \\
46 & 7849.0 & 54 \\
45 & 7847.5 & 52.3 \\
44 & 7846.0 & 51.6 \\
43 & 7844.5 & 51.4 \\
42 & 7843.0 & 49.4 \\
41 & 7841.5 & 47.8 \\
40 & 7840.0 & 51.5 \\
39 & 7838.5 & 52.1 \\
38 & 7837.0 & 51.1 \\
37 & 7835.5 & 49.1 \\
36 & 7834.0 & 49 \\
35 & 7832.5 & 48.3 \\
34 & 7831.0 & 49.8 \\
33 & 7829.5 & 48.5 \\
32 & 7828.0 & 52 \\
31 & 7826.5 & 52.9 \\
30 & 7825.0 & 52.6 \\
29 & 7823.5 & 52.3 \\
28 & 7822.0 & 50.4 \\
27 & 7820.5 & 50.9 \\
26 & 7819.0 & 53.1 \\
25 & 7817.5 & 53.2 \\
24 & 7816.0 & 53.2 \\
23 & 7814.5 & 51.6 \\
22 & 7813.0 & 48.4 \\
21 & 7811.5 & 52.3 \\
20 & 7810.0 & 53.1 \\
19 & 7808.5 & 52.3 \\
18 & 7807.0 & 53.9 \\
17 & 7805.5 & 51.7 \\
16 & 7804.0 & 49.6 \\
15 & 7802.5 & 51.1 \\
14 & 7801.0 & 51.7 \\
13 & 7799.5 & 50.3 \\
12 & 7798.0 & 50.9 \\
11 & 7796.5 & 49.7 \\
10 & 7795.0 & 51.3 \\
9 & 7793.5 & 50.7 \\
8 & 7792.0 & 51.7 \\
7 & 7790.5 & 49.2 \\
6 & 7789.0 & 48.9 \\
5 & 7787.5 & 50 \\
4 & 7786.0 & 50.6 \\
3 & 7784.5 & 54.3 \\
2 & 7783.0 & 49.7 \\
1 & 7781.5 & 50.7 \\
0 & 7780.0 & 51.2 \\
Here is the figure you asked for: 0.8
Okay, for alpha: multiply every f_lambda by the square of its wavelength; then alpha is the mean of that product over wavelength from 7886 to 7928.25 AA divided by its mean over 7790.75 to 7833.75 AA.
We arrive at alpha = 1.06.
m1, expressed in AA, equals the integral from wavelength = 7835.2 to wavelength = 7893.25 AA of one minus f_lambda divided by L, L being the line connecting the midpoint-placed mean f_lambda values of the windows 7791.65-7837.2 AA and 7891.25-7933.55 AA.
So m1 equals 0.5 AA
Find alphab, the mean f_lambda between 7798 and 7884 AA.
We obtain 51.4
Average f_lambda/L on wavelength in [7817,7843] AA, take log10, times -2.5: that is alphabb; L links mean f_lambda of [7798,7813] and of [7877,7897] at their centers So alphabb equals 0.027 mag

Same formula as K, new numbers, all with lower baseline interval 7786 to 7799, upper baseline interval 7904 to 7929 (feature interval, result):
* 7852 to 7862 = 0.16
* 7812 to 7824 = -0.20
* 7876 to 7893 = -0.33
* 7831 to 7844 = 0.35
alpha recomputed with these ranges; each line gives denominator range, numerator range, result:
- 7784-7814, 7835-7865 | 1.01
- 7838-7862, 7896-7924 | 1.06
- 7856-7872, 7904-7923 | 1.04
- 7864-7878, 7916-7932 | 1.03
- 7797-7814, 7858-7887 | 1.03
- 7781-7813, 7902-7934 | 1.07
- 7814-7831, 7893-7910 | 1.05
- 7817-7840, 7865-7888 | 1.04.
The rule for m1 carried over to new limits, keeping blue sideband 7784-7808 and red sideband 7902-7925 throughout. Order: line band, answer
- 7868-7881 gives -0.1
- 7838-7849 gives 0.1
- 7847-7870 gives 0.3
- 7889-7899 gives -0.3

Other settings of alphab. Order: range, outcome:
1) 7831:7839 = 49.8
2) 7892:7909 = 53.2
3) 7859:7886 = 52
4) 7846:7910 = 52.3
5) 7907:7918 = 52.5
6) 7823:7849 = 50.8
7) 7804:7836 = 51.3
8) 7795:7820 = 51.6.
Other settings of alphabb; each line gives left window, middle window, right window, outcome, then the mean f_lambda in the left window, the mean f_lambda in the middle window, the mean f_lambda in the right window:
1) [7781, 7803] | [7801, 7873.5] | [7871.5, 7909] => 0.01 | 50.7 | 51.2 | 53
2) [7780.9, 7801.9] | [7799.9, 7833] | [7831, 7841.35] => -0.03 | 50.7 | 51.5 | 50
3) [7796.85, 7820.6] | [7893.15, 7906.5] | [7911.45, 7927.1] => -0.02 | 51.7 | 53.7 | 53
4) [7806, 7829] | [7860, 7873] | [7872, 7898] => 0.03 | 52.1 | 51.5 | 53.1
